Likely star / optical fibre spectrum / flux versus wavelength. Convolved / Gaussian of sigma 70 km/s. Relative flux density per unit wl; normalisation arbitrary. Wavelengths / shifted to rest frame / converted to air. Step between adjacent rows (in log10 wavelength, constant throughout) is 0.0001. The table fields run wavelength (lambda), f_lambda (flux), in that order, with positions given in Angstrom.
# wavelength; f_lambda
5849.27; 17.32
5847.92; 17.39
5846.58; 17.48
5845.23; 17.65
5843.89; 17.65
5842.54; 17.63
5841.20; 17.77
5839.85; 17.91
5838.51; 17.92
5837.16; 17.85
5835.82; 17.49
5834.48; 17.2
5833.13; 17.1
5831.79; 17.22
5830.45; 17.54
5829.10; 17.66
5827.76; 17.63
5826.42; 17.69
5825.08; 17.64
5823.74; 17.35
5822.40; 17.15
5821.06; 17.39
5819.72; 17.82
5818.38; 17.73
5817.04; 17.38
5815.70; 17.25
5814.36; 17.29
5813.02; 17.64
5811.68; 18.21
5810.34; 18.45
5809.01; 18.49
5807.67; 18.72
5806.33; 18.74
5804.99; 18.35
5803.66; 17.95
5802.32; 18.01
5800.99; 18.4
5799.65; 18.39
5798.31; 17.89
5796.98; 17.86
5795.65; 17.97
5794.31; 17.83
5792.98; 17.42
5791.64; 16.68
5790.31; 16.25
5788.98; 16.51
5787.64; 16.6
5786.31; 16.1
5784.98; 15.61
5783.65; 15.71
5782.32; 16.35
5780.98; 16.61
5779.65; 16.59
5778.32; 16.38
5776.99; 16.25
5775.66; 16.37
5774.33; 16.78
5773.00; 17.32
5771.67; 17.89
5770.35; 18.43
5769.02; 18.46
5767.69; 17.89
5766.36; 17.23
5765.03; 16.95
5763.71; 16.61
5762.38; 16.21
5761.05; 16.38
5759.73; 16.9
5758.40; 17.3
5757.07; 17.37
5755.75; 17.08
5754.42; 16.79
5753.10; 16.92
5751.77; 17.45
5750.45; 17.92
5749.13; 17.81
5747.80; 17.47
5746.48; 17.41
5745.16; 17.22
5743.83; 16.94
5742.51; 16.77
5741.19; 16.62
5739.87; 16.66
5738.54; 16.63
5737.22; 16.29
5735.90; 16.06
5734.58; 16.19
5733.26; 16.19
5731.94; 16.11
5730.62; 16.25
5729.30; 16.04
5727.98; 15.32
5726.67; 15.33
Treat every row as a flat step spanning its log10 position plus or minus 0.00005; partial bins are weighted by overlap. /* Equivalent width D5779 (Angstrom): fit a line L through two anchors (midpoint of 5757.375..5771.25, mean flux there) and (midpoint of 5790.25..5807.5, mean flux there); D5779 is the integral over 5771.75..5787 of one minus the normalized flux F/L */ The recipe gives 1.0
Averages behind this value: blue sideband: 17.3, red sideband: 17.9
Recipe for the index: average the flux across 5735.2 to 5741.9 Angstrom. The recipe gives 16.4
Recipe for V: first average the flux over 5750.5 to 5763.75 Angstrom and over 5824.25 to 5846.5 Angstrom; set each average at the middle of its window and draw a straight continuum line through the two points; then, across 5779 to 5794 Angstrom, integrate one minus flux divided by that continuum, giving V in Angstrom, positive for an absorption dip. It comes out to 0.7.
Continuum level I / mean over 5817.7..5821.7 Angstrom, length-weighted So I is 17.6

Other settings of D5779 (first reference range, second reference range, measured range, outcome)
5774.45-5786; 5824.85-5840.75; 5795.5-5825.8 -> -1.6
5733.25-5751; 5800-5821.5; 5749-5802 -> 1.0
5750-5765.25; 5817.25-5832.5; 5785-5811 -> -0.5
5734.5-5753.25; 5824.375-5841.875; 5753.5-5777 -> 0.0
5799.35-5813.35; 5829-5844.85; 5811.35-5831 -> 0.4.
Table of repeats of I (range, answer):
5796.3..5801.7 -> 18.2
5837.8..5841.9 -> 17.9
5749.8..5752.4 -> 17.7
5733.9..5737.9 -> 16.2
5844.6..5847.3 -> 17.6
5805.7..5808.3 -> 18.7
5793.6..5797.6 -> 17.9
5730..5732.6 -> 16.2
